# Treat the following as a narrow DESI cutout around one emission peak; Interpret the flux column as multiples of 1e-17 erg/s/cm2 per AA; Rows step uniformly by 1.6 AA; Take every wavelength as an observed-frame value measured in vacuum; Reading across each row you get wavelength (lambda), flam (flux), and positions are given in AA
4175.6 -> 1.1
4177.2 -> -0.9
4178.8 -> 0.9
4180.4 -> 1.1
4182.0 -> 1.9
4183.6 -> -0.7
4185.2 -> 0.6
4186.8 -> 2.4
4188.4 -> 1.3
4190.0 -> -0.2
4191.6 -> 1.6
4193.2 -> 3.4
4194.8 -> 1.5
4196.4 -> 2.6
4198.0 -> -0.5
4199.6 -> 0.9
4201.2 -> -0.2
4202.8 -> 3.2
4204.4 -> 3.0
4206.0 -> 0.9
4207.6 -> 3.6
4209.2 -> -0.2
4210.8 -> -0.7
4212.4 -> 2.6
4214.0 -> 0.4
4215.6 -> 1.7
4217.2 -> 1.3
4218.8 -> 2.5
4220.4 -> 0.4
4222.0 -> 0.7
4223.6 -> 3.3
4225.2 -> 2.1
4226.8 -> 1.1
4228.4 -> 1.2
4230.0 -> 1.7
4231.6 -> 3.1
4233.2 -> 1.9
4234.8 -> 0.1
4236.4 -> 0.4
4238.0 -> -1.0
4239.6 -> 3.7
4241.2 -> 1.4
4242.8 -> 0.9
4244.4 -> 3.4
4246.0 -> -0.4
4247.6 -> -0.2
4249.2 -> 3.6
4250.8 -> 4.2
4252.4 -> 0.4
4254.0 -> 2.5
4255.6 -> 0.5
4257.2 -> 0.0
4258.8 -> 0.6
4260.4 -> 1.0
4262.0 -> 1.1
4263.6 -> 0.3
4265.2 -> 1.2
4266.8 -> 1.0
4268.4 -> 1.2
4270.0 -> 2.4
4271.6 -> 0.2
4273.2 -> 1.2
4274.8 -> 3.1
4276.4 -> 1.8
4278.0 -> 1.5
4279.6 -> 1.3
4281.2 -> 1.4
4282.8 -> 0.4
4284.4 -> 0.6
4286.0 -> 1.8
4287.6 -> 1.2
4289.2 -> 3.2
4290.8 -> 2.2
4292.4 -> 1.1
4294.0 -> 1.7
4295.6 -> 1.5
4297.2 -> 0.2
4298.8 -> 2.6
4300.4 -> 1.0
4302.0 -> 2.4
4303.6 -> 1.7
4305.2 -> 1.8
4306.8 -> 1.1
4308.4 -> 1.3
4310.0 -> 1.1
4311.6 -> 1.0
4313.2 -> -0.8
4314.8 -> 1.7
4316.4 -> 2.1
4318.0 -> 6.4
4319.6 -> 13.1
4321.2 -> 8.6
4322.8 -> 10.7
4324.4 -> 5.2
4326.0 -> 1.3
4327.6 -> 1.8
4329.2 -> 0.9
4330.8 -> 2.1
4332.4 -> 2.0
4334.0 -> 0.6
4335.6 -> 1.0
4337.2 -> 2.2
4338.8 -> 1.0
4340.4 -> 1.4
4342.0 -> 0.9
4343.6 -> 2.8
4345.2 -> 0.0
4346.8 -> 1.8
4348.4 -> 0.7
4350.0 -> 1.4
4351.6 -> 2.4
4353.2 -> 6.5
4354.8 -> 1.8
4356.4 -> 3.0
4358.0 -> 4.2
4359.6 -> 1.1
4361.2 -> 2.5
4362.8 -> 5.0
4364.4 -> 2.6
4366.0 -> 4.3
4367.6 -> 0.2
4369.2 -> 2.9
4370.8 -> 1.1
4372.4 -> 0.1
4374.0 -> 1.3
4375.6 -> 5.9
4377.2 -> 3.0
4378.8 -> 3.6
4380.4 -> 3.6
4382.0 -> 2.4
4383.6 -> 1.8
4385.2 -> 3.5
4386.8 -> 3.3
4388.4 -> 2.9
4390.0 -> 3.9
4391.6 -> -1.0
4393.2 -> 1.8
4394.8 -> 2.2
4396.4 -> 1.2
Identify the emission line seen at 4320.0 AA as [O II] 3727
